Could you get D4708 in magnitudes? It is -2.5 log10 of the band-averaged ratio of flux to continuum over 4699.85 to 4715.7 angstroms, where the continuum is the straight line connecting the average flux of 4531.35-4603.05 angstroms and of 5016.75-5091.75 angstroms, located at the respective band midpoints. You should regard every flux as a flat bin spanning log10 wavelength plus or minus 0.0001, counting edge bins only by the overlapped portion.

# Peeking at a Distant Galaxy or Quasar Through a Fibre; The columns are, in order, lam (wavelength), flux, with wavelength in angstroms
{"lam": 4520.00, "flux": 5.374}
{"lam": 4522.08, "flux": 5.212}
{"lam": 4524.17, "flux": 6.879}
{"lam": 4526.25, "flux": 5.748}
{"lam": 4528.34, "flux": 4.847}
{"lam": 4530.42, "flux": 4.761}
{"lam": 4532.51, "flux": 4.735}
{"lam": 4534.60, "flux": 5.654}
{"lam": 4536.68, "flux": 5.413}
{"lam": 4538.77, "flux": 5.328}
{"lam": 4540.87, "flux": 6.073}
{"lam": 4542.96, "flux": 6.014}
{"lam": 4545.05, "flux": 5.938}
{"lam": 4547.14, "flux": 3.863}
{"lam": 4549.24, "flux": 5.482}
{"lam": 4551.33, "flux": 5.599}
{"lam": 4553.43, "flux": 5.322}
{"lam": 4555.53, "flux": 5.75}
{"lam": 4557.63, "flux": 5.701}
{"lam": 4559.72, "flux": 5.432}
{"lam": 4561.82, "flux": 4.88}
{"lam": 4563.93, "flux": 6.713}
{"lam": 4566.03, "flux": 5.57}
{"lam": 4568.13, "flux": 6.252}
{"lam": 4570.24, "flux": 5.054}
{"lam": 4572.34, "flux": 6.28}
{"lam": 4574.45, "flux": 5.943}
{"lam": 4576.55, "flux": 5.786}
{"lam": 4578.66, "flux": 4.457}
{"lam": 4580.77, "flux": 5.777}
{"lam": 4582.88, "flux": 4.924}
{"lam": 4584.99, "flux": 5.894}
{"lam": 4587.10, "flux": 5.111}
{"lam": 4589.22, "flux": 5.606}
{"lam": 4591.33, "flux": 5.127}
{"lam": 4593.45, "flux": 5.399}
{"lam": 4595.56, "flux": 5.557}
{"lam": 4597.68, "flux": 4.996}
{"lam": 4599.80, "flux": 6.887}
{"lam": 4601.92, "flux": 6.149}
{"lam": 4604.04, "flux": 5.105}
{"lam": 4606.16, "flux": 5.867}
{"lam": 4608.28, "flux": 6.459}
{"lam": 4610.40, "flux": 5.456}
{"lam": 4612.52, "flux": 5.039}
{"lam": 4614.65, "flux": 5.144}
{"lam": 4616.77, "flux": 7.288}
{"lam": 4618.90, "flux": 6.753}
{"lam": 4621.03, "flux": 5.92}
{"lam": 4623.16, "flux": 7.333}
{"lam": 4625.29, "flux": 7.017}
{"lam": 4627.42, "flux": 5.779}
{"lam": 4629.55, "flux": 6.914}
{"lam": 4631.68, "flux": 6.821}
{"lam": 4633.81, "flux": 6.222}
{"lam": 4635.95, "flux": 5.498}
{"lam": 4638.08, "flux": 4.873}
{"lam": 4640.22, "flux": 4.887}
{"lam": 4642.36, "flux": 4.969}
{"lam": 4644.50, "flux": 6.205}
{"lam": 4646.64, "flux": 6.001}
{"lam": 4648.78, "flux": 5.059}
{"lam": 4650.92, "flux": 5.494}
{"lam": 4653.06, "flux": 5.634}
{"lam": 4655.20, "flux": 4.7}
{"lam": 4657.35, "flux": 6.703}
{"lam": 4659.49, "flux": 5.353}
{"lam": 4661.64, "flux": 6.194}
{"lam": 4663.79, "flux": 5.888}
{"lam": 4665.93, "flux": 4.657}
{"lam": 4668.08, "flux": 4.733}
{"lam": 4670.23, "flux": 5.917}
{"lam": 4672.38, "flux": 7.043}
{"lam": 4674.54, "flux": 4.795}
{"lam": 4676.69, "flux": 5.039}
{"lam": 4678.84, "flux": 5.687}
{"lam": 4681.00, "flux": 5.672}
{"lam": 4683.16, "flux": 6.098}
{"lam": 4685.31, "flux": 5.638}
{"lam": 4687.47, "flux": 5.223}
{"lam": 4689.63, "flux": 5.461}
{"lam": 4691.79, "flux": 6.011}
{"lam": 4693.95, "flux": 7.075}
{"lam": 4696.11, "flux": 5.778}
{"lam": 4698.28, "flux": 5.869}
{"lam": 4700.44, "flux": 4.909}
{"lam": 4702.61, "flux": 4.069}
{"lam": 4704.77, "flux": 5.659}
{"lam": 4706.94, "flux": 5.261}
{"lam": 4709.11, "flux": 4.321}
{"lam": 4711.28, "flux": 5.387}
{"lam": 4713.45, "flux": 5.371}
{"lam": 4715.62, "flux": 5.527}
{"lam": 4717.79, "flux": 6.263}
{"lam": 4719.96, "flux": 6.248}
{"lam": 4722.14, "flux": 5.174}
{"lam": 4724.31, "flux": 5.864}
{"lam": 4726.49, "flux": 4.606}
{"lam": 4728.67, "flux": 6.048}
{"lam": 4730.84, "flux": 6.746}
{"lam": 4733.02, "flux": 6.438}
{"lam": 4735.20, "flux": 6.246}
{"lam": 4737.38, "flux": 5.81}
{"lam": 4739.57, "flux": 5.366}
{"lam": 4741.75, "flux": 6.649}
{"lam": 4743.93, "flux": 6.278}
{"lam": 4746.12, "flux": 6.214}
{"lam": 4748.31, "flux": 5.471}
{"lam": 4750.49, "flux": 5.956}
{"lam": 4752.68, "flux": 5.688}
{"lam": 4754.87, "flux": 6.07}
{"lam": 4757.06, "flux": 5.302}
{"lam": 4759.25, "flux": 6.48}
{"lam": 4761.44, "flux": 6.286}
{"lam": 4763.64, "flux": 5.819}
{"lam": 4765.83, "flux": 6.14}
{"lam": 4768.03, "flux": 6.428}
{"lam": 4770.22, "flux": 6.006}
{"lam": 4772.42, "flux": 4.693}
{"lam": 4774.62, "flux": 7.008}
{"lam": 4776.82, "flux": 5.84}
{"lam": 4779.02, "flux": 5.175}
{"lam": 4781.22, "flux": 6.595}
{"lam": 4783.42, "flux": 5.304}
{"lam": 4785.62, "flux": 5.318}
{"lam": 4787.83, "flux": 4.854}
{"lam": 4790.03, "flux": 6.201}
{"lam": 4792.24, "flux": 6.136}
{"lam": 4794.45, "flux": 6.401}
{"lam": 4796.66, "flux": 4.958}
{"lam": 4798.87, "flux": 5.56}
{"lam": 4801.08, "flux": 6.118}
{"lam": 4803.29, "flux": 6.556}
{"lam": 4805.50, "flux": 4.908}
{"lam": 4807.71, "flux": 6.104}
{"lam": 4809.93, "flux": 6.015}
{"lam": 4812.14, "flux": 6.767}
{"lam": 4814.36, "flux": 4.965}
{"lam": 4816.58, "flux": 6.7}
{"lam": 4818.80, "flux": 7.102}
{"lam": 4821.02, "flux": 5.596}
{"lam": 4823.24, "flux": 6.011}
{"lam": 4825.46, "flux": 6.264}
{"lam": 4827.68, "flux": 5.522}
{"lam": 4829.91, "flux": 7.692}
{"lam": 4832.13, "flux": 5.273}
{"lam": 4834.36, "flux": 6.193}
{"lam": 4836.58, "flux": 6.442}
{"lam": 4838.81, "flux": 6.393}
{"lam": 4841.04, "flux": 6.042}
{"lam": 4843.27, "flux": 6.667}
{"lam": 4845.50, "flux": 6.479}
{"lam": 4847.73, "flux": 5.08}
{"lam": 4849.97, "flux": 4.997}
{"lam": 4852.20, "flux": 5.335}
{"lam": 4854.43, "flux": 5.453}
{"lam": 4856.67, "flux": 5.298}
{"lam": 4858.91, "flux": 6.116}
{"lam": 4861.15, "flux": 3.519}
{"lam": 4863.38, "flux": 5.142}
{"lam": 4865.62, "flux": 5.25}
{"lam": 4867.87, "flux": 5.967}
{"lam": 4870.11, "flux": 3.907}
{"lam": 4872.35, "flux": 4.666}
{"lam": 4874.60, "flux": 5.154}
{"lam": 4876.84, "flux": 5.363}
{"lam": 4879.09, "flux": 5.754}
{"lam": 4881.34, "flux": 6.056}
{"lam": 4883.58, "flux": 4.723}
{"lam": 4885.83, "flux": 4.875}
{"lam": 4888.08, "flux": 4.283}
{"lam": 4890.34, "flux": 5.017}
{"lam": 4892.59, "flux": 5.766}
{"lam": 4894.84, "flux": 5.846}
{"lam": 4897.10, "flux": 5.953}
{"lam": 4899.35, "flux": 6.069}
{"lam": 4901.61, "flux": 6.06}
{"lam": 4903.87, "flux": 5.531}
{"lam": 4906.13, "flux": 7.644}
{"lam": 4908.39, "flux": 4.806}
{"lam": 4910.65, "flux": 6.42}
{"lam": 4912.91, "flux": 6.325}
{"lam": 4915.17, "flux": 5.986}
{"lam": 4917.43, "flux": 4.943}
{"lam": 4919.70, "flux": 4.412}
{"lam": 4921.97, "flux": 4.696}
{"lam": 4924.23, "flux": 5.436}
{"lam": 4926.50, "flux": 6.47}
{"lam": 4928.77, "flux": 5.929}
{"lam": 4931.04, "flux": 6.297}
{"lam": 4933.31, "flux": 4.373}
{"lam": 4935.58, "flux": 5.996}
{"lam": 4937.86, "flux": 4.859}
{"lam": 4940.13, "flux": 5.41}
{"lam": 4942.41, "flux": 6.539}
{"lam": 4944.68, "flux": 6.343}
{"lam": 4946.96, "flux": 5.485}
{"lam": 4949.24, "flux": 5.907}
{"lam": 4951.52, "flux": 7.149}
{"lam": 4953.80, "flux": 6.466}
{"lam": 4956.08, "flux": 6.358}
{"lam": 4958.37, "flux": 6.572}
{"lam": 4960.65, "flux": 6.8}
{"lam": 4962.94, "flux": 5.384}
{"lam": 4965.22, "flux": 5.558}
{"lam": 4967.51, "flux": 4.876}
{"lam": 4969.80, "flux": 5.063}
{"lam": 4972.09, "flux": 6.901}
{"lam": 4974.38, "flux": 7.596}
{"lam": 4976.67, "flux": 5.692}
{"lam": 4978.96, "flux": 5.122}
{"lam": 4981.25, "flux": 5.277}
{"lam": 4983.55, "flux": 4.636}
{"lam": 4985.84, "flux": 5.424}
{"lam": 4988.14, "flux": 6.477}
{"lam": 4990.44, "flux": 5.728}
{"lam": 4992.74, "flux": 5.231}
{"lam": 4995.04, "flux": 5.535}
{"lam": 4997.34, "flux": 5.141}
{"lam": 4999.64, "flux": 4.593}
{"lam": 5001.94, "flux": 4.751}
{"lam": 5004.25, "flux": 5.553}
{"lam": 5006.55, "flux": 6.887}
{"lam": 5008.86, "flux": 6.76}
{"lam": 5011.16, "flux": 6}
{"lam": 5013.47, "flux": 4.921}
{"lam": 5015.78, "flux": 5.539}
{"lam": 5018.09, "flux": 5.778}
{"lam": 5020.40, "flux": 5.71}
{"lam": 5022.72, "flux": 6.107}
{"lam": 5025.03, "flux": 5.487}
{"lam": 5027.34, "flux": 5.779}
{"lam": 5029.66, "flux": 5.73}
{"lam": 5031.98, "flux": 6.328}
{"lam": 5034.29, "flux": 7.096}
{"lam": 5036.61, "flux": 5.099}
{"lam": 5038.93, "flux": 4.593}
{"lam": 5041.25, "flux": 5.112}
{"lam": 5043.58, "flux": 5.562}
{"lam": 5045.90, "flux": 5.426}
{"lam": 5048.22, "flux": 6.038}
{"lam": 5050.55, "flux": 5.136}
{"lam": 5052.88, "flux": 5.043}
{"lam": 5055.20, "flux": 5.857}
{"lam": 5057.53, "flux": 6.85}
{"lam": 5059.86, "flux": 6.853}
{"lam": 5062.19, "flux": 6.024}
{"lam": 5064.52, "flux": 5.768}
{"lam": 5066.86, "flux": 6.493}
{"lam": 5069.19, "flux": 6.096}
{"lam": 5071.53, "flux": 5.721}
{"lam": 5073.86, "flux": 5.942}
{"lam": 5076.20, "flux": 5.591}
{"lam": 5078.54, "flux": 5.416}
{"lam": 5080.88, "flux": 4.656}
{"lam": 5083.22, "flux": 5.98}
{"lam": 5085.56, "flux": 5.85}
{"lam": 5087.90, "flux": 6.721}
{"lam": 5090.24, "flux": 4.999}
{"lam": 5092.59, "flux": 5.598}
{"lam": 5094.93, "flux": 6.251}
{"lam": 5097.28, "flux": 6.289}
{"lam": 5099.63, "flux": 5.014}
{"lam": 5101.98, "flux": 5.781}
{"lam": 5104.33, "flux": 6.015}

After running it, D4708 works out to 0.12 mag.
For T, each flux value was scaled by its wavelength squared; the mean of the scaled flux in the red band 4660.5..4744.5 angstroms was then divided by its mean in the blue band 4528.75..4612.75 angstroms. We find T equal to 1.08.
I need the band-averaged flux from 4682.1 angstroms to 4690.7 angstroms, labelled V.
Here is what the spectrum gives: 5.61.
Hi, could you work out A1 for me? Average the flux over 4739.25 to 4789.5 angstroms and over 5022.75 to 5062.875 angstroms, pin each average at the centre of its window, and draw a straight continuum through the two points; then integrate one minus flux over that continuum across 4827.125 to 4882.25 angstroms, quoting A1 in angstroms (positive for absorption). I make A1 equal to 2.4 angstroms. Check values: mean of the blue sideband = 5.88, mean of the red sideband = 5.77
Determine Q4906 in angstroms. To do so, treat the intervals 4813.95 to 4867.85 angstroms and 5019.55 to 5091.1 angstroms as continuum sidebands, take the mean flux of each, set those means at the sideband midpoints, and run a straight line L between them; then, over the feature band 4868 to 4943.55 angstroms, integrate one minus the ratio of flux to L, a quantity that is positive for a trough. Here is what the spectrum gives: 3.9 angstroms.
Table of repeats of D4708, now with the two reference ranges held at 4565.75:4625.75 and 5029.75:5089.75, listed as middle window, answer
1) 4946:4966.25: -0.07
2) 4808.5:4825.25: -0.07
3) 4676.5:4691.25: 0.04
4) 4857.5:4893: 0.14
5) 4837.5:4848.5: -0.07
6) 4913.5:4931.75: 0.05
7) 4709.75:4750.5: -0.01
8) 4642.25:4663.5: 0.02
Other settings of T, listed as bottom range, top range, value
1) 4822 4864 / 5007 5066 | 1.08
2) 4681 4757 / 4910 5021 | 1.11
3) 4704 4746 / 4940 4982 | 1.16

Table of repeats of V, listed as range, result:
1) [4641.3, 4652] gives 5.55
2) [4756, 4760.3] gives 5.89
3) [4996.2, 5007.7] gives 5.39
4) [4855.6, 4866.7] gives 5.07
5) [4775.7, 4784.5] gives 5.73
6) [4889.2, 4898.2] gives 5.64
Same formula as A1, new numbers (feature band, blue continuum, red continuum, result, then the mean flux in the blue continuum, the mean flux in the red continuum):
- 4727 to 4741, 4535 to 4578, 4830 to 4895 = -1.4 angstroms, 5.61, 5.44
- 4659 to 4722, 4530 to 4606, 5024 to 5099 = 0.4 angstroms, 5.53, 5.79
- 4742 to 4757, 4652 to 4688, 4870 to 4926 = -1.1 angstroms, 5.59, 5.47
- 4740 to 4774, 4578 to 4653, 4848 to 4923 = -2.5 angstroms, 5.78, 5.37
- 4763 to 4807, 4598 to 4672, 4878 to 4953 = -0.3 angstroms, 5.85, 5.68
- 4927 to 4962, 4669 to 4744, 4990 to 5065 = -2.1 angstroms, 5.69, 5.7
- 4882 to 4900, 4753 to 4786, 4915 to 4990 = 1.5 angstroms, 5.91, 5.77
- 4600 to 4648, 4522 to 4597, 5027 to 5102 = -4.0 angstroms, 5.5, 5.78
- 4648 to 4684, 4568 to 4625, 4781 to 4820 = 1.5 angstroms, 5.77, 5.9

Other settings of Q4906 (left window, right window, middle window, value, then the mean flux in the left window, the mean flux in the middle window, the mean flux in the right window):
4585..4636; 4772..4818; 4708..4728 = 1.6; 5.99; 5.43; 5.84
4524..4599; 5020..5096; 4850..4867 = 1.5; 5.48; 5.16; 5.79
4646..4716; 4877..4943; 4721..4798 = -4.6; 5.52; 5.87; 5.59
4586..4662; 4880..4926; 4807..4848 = -4.2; 5.82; 6.2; 5.56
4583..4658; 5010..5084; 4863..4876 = 1.7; 5.81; 5.01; 5.74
